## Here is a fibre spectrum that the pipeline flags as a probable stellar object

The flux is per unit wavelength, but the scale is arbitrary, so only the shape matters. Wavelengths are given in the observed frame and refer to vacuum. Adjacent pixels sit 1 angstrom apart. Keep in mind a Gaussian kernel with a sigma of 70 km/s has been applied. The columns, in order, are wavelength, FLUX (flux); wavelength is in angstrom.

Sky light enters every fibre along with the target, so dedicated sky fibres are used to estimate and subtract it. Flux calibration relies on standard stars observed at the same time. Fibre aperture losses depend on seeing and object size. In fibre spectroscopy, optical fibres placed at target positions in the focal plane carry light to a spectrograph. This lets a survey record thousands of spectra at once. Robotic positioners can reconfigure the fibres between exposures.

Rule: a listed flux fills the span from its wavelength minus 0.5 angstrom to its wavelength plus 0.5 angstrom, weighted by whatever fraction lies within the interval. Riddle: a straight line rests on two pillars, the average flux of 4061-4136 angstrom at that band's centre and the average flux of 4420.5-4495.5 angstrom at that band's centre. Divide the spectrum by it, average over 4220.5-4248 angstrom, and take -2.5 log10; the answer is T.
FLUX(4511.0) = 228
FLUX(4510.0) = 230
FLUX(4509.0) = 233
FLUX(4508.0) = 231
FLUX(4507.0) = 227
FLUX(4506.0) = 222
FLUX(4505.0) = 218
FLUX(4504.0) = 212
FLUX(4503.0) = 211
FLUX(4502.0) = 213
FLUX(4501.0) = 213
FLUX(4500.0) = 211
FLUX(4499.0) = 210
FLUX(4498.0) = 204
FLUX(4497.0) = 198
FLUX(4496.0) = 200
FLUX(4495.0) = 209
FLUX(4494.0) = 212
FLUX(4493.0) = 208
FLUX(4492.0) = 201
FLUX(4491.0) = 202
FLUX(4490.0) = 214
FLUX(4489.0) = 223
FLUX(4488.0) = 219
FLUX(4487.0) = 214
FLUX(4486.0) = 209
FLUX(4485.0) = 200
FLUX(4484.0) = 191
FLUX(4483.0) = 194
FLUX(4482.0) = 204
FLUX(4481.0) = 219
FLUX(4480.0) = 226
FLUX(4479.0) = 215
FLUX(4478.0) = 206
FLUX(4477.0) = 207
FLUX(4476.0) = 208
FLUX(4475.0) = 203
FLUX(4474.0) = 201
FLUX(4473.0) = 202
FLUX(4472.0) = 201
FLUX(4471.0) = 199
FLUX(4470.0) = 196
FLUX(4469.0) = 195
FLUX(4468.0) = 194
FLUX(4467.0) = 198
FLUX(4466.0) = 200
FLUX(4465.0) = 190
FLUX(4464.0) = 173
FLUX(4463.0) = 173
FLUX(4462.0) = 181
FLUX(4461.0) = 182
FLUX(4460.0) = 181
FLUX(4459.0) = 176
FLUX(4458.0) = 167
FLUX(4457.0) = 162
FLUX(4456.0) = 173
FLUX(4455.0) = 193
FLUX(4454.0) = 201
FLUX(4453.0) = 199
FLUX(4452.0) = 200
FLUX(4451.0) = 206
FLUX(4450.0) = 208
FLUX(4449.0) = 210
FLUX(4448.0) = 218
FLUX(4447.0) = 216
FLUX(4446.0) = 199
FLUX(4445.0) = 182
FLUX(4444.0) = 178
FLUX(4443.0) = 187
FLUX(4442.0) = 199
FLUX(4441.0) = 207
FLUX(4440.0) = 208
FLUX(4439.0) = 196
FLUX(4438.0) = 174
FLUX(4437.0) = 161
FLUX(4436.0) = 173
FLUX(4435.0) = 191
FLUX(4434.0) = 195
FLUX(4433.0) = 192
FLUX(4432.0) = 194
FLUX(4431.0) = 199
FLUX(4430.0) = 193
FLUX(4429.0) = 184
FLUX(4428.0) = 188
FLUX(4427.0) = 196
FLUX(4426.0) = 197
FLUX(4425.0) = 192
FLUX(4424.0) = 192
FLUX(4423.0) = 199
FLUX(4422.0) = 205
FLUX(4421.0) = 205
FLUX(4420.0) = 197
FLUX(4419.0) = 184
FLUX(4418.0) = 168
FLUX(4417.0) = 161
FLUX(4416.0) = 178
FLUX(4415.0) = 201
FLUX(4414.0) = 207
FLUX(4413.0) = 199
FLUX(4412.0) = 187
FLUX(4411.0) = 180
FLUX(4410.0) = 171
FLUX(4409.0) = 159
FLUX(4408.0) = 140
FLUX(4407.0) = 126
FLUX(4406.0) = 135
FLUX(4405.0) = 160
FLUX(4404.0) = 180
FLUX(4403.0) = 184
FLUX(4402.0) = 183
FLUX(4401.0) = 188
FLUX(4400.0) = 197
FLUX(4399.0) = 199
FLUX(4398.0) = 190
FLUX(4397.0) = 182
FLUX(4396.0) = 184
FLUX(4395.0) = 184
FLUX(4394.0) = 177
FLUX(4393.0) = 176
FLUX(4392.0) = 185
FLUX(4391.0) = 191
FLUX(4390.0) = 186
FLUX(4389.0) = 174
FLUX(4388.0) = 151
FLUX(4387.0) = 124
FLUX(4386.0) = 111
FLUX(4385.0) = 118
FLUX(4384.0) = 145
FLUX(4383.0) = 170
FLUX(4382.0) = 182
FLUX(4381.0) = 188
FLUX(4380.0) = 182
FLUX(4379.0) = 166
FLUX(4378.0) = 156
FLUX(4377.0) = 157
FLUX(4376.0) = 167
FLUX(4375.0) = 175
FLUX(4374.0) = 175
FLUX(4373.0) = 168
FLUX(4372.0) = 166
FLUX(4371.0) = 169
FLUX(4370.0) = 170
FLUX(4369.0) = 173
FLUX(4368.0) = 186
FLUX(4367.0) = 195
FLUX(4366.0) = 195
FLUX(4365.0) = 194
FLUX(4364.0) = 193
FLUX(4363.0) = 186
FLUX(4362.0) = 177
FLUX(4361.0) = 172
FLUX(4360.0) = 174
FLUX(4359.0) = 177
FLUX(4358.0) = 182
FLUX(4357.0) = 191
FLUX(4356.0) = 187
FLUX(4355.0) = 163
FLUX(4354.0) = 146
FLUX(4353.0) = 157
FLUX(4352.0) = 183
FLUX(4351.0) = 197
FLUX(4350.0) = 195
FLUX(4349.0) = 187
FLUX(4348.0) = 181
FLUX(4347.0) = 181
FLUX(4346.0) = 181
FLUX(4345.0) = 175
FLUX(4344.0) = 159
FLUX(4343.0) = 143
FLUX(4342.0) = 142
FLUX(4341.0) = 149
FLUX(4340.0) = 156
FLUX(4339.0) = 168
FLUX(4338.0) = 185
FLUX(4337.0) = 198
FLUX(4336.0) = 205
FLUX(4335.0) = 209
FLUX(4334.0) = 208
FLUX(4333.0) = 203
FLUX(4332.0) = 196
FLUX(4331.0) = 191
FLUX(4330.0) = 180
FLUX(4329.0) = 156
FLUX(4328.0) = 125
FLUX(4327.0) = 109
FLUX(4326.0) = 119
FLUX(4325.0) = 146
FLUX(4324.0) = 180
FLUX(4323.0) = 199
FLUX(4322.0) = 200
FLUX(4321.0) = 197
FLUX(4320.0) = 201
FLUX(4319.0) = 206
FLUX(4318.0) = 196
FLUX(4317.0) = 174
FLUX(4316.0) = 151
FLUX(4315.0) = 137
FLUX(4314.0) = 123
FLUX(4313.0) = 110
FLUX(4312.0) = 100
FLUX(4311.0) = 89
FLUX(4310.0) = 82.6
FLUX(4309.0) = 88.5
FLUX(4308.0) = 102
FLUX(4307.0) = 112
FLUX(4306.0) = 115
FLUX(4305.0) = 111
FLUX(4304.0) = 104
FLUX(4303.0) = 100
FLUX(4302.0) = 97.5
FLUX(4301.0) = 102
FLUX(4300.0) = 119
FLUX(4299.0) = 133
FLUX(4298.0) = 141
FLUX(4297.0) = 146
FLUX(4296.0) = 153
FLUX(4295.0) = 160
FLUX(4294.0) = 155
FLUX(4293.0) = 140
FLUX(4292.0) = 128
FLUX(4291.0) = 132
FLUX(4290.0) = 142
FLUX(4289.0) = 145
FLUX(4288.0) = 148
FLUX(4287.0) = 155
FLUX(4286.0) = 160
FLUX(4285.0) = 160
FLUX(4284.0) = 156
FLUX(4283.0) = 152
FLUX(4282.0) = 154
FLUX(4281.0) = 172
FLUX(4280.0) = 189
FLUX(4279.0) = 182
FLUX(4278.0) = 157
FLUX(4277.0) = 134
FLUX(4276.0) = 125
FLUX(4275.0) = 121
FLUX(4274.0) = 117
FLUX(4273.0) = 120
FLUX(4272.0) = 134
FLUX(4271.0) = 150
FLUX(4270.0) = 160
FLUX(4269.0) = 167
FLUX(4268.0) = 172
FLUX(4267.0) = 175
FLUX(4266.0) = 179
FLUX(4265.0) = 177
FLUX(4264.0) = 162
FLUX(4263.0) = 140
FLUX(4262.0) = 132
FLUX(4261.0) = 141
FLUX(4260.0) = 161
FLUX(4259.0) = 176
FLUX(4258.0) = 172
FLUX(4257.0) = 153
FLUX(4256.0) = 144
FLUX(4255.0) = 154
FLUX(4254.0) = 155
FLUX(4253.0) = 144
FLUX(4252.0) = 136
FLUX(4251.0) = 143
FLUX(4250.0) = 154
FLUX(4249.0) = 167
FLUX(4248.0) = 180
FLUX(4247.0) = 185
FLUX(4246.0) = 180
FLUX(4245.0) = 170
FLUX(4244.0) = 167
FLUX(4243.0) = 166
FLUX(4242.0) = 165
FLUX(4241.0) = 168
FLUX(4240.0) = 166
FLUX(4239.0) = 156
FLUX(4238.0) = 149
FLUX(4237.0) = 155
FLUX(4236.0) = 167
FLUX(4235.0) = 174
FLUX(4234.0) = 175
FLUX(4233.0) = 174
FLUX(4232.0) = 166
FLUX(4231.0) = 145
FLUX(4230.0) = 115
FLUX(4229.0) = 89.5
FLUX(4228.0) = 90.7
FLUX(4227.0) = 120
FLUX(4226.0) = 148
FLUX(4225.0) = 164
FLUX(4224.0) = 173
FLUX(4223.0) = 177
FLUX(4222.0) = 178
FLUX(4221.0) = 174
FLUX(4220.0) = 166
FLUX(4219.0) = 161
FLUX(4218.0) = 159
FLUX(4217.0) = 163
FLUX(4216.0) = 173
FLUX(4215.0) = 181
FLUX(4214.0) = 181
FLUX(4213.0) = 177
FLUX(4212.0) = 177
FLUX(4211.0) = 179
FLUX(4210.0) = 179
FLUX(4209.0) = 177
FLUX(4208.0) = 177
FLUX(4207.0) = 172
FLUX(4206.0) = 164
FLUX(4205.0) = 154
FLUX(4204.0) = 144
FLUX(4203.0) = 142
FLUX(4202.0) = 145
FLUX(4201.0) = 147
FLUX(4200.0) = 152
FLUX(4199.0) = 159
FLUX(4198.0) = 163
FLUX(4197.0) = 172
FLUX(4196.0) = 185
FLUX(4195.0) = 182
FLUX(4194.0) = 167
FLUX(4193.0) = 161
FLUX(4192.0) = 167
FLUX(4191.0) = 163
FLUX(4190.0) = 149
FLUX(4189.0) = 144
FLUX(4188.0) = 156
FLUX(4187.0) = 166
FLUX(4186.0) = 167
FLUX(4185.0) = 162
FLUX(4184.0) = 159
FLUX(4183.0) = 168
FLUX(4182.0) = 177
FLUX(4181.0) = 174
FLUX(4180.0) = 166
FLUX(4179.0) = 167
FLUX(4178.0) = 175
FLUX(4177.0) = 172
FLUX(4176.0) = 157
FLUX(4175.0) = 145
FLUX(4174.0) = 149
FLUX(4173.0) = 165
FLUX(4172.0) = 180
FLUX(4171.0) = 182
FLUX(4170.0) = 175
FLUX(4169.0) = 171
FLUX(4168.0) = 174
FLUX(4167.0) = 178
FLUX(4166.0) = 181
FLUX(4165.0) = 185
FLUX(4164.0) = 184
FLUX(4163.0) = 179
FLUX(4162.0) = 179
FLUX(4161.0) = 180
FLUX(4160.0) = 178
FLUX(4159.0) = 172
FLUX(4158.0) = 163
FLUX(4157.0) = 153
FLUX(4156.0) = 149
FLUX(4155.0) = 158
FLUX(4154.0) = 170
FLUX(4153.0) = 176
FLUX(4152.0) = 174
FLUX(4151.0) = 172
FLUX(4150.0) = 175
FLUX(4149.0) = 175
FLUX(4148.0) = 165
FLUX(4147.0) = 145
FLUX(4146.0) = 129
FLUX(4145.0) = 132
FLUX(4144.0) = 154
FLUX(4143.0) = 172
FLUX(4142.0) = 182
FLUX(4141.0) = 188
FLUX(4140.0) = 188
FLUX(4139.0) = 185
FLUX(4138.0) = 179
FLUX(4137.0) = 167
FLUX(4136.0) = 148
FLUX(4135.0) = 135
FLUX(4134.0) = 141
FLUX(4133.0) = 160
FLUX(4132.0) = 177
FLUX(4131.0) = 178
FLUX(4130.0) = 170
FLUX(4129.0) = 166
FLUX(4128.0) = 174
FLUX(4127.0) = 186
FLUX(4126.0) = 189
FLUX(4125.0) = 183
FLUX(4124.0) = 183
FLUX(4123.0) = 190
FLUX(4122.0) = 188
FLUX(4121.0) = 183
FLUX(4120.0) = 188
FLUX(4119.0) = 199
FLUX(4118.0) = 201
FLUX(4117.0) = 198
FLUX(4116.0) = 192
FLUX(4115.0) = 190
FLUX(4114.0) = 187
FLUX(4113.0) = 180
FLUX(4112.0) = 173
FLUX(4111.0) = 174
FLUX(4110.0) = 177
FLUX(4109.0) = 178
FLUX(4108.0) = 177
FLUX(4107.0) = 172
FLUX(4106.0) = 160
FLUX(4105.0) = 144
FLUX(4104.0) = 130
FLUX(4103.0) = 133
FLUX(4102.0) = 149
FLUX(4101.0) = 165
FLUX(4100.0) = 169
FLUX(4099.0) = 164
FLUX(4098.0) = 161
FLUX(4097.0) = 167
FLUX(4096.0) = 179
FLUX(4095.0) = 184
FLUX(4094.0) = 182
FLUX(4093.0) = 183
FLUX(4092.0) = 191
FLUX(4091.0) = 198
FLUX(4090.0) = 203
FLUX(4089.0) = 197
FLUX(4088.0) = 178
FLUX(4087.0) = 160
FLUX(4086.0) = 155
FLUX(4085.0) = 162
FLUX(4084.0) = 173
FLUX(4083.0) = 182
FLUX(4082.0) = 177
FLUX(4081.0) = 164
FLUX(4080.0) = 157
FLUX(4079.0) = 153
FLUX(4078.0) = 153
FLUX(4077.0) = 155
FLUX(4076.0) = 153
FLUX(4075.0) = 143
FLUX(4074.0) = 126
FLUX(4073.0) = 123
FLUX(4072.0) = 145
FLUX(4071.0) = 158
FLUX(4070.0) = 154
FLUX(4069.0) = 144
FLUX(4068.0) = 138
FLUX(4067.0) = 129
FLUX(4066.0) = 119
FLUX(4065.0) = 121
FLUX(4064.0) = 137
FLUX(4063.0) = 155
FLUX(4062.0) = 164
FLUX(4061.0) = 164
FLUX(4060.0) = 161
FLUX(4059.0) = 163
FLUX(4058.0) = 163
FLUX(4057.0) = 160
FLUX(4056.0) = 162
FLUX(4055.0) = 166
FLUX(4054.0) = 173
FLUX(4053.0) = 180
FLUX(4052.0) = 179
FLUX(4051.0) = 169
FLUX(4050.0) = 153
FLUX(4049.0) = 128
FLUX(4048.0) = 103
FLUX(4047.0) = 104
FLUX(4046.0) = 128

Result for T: 0.13 mag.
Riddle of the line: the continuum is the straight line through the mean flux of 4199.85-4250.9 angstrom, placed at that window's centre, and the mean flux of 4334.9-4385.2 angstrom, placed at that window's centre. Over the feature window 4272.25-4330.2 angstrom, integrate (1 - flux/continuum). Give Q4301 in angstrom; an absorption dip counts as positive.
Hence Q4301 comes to 9.4 angstrom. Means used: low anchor 161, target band 141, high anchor 174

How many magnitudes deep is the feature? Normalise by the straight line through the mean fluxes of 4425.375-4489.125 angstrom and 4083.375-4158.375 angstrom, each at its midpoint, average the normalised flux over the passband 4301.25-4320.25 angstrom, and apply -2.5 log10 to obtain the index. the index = 0.43 mag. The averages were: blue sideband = 172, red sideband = 196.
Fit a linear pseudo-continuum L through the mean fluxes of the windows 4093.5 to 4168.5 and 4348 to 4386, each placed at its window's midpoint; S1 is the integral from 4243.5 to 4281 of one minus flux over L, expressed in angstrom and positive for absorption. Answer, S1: 3.6 angstrom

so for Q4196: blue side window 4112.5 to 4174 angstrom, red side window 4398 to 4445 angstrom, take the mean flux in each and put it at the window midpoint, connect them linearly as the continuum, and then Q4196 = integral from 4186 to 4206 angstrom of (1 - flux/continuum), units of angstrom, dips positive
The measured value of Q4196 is 1.9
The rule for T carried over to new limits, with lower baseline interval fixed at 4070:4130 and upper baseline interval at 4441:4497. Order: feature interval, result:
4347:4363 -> 0.07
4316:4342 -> 0.07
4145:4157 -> 0.09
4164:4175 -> 0.02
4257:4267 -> 0.14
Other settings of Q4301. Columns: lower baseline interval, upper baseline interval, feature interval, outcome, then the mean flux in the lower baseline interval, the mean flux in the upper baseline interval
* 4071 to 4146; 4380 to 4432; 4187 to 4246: 4.0 angstrom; 170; 178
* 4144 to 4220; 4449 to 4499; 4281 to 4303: 4.6 angstrom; 166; 199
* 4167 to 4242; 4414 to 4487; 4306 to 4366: 4.7 angstrom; 162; 194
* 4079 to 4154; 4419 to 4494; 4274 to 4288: 2.3 angstrom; 172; 197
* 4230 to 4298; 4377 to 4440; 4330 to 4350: -1.5 angstrom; 156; 178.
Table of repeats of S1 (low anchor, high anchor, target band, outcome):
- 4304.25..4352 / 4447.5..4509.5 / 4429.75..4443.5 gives 0.0 angstrom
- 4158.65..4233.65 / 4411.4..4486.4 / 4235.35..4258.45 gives 1.3 angstrom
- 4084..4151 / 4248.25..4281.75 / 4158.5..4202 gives -0.9 angstrom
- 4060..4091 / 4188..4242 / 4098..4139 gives -4.0 angstrom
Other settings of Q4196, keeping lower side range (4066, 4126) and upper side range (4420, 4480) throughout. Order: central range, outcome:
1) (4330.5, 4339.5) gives -0.50 angstrom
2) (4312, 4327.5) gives 1.96 angstrom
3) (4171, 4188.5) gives 0.90 angstrom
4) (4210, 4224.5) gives 0.34 angstrom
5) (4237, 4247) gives 0.74 angstrom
